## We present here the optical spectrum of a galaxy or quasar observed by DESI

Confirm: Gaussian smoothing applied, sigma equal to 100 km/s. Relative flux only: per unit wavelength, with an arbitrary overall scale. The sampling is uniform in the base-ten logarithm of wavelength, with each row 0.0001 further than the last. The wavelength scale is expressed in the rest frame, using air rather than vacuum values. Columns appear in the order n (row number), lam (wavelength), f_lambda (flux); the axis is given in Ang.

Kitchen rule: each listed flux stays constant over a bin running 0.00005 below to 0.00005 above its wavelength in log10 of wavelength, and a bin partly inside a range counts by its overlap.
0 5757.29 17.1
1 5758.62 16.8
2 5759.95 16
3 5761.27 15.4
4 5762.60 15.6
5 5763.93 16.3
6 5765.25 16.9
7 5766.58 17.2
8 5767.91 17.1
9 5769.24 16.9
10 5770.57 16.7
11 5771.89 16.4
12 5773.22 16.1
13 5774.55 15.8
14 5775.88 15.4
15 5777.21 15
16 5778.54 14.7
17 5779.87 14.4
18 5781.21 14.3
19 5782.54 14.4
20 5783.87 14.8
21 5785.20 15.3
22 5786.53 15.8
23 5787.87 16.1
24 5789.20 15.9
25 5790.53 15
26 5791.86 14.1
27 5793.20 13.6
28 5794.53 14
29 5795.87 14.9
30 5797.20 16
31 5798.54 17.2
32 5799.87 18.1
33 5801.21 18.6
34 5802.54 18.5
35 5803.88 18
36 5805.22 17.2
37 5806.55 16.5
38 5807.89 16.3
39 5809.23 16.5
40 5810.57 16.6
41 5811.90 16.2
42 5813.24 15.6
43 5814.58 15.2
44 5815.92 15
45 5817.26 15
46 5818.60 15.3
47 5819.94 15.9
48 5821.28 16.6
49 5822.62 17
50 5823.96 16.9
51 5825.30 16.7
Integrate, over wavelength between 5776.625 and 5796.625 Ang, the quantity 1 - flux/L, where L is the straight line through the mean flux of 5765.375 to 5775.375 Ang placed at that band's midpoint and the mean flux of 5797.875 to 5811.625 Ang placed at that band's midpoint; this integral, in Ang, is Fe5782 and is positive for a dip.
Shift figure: 2.5 Ang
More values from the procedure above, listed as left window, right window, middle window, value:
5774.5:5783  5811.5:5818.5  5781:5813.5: -2.0 Ang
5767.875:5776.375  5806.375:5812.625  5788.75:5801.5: 0.6 Ang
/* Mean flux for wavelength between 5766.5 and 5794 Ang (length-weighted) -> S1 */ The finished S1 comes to 15.4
